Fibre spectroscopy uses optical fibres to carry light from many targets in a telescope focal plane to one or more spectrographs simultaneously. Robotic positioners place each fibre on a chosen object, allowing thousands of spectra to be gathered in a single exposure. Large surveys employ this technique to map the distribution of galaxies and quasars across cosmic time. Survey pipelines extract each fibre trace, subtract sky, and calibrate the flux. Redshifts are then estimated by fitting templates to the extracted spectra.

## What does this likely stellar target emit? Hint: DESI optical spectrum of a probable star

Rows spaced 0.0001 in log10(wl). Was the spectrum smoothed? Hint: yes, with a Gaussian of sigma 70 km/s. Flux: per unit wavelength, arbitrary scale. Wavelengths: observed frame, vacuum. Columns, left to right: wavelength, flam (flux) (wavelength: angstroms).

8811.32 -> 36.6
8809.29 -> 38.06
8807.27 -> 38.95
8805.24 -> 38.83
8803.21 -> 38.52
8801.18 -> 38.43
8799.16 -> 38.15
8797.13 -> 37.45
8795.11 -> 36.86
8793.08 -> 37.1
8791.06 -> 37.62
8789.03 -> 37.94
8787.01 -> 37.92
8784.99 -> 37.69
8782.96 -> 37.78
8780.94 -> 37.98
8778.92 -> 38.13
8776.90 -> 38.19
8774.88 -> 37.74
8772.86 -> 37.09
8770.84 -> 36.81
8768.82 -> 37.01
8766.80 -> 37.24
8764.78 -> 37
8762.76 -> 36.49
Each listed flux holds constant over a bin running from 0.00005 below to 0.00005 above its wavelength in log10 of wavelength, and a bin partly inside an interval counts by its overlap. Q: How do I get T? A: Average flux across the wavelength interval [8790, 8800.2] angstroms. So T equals 37.4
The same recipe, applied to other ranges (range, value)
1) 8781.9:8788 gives 37.8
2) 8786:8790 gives 38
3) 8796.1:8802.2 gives 38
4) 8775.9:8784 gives 38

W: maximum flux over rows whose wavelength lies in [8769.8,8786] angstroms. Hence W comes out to 38.19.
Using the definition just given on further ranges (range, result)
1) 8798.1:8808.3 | 38.95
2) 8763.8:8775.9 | 37.74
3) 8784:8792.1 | 37.94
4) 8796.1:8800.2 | 38.15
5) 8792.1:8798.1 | 37.45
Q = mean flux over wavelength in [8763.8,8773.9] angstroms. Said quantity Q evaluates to 37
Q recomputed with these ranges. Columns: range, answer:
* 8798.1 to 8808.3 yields 38.6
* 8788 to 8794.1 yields 37.5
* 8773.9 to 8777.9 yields 38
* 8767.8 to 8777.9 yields 37.4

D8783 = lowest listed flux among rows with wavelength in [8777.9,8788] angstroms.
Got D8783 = 37.69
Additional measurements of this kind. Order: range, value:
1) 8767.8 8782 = 36.81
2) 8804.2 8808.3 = 38.83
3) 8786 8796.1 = 36.86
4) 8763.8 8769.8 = 37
